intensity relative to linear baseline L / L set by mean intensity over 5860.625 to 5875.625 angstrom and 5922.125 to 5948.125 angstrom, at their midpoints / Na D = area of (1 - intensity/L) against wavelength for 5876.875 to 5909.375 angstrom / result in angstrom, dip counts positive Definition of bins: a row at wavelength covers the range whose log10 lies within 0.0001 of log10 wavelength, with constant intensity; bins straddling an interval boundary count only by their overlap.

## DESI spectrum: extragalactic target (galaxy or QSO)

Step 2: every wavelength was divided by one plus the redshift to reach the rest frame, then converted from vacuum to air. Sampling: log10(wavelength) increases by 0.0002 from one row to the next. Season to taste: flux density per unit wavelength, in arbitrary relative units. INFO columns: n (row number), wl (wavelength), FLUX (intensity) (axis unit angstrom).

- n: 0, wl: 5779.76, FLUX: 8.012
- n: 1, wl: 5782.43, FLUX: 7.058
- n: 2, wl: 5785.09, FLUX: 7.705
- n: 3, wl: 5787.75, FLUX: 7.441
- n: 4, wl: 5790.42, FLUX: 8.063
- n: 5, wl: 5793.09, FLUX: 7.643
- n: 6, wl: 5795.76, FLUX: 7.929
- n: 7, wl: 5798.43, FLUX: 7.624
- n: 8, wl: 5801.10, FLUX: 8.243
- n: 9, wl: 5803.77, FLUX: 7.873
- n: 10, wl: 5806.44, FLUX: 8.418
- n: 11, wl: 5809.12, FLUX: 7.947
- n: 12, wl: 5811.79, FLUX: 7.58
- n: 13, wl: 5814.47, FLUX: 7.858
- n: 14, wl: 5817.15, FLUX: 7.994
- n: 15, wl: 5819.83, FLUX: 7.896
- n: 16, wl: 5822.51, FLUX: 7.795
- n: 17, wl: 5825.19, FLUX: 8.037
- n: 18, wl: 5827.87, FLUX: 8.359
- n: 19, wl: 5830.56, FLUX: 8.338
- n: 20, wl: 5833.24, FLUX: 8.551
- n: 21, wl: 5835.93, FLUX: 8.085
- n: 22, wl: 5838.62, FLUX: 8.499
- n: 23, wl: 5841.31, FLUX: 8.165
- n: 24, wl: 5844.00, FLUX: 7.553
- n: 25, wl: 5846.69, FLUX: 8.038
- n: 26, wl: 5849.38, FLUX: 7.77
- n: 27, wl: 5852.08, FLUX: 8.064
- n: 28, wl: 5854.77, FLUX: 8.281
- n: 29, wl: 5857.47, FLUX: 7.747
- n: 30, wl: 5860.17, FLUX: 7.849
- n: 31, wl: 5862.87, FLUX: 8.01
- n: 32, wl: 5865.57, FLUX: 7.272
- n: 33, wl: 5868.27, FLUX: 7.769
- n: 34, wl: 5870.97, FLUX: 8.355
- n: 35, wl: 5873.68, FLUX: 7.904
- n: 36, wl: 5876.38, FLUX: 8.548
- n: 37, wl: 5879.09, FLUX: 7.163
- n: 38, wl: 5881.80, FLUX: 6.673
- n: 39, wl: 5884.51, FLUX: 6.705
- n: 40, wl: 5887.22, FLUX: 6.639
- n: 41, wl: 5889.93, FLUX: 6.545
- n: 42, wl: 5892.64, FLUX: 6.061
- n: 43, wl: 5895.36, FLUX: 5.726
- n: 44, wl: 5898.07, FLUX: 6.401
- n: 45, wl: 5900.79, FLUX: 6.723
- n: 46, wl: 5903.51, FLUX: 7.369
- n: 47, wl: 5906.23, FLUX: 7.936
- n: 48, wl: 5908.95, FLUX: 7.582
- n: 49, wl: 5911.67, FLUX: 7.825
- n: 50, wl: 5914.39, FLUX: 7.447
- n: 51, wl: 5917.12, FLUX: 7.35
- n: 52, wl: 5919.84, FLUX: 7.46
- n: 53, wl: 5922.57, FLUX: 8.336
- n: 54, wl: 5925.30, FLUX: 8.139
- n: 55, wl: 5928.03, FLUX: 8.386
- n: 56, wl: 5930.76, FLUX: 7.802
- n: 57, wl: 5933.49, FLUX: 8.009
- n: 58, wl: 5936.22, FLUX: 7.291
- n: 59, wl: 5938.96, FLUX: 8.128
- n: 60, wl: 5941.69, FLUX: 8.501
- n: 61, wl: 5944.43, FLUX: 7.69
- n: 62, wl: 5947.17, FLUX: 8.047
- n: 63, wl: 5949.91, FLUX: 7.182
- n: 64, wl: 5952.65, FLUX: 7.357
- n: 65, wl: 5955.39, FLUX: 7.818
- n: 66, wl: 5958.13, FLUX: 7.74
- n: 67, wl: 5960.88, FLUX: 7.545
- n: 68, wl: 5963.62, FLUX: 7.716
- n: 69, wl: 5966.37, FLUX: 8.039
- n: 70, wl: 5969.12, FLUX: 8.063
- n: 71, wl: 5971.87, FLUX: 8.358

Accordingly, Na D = 4.59 angstrom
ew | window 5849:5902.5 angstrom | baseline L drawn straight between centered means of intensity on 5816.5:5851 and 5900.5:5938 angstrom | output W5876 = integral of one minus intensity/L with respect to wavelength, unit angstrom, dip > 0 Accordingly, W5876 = 4.1 angstrom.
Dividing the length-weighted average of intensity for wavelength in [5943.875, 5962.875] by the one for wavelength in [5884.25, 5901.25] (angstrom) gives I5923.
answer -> 1.20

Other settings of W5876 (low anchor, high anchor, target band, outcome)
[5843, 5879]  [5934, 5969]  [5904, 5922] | 0.5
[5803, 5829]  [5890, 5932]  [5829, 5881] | -1.8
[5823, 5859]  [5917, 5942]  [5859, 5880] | 0.5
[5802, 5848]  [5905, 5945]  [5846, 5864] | 0.1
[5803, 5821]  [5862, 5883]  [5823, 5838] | -0.7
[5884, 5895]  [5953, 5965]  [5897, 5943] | -4.8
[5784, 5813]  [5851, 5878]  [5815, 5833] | -0.4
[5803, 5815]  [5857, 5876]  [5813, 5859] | -0.8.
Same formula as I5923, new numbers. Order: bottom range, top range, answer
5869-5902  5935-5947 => 1.14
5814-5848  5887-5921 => 0.87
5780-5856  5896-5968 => 0.96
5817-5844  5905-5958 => 0.96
